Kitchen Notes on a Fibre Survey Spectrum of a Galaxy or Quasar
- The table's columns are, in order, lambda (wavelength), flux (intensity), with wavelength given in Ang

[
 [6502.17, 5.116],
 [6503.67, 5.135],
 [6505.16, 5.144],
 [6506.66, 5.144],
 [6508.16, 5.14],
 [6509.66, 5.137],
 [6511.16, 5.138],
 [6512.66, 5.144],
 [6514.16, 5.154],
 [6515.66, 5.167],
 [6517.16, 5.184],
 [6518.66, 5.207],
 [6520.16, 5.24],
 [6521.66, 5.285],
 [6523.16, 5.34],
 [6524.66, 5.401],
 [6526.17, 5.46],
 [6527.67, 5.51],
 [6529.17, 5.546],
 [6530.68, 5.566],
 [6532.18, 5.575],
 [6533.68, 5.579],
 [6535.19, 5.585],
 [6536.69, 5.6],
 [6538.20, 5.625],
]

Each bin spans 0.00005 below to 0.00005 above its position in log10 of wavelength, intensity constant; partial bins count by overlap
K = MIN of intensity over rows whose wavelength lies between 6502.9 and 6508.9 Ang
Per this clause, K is 5.135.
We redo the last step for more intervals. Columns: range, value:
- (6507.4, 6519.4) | 5.137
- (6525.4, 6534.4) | 5.46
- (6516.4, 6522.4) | 5.184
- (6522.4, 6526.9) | 5.34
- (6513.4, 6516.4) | 5.154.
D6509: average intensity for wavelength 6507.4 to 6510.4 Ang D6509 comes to 5.13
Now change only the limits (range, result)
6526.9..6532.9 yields 5.55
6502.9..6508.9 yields 5.14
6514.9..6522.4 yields 5.22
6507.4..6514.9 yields 5.14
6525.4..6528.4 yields 5.48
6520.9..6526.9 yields 5.37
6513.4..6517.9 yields 5.17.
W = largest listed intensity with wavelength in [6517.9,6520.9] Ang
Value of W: 5.24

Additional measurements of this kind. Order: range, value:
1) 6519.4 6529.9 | 5.546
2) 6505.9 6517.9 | 5.184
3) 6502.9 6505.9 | 5.144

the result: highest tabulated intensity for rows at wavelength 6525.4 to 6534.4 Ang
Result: 5.579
